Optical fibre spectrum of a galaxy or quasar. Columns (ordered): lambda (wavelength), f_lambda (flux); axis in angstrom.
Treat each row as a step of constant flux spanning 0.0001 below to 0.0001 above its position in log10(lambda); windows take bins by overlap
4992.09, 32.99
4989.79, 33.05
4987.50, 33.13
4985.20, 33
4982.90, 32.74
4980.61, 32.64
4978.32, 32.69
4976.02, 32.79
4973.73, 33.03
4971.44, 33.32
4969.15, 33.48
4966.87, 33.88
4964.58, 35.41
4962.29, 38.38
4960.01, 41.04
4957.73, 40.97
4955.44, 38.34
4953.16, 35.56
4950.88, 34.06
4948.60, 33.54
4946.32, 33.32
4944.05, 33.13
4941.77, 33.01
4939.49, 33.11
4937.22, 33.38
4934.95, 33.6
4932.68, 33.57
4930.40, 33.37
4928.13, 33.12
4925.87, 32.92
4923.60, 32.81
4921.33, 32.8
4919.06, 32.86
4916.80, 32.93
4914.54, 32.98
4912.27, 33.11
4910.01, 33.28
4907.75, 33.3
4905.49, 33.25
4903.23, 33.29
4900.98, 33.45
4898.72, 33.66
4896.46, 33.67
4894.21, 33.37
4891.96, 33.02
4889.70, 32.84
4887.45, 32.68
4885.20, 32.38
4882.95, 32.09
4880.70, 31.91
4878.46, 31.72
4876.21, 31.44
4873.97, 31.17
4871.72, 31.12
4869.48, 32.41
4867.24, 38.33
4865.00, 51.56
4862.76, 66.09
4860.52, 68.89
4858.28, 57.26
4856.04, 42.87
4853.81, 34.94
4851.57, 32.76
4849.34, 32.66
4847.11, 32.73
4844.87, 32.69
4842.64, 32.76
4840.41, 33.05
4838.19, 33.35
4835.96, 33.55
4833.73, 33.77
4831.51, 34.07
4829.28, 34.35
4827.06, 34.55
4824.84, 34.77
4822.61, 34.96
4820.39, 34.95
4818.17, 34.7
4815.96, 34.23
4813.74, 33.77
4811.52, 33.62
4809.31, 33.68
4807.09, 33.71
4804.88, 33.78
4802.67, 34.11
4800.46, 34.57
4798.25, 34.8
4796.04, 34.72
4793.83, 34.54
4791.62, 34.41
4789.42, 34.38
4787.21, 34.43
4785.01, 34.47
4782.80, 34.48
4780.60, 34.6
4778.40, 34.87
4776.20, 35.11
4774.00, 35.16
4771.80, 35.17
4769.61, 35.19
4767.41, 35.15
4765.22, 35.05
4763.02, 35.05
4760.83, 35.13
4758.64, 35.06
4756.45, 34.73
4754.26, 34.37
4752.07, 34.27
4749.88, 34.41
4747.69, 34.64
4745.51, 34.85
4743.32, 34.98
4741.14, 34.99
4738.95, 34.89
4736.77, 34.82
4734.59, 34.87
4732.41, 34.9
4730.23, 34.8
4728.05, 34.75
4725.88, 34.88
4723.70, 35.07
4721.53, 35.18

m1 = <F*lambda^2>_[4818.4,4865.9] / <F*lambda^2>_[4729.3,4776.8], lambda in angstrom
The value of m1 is 1.17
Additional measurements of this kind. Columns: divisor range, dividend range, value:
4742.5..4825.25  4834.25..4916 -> 1.09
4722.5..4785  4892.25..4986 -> 1.05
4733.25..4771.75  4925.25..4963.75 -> 1.09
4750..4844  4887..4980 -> 1.04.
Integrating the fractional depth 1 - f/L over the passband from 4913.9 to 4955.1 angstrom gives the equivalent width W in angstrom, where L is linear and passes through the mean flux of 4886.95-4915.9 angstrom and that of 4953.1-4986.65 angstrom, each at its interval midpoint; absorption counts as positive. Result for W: 0.8 angstrom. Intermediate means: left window 33.2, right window 35.1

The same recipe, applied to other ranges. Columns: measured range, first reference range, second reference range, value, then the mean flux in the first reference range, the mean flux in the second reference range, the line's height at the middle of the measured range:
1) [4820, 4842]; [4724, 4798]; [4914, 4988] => 0.3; 34.8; 34.1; 34.5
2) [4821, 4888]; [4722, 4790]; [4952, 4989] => -4.5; 34.8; 35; 34.9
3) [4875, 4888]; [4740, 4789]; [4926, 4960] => 1.0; 34.8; 34.6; 34.7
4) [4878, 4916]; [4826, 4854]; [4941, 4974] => 1.6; 33.4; 35.5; 34.4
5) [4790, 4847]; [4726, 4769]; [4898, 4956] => 0.4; 34.8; 33.5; 34.3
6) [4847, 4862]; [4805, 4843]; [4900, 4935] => -4.8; 34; 33.2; 33.7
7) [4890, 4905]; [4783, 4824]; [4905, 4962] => 0.4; 34.3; 34.2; 34.2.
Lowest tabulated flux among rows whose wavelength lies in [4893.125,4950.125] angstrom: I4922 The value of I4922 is 32.8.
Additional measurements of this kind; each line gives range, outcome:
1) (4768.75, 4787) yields 34.47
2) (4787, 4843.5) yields 32.76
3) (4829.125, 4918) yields 31.12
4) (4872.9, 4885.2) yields 31.17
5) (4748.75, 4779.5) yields 34.27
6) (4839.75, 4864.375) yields 32.66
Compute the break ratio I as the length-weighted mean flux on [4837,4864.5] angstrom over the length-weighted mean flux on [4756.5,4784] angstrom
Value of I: 1.20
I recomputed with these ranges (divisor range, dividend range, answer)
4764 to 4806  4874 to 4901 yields 0.94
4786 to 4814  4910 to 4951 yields 0.97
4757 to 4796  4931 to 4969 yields 1.01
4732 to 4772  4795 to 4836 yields 0.98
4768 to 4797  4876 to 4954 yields 0.95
